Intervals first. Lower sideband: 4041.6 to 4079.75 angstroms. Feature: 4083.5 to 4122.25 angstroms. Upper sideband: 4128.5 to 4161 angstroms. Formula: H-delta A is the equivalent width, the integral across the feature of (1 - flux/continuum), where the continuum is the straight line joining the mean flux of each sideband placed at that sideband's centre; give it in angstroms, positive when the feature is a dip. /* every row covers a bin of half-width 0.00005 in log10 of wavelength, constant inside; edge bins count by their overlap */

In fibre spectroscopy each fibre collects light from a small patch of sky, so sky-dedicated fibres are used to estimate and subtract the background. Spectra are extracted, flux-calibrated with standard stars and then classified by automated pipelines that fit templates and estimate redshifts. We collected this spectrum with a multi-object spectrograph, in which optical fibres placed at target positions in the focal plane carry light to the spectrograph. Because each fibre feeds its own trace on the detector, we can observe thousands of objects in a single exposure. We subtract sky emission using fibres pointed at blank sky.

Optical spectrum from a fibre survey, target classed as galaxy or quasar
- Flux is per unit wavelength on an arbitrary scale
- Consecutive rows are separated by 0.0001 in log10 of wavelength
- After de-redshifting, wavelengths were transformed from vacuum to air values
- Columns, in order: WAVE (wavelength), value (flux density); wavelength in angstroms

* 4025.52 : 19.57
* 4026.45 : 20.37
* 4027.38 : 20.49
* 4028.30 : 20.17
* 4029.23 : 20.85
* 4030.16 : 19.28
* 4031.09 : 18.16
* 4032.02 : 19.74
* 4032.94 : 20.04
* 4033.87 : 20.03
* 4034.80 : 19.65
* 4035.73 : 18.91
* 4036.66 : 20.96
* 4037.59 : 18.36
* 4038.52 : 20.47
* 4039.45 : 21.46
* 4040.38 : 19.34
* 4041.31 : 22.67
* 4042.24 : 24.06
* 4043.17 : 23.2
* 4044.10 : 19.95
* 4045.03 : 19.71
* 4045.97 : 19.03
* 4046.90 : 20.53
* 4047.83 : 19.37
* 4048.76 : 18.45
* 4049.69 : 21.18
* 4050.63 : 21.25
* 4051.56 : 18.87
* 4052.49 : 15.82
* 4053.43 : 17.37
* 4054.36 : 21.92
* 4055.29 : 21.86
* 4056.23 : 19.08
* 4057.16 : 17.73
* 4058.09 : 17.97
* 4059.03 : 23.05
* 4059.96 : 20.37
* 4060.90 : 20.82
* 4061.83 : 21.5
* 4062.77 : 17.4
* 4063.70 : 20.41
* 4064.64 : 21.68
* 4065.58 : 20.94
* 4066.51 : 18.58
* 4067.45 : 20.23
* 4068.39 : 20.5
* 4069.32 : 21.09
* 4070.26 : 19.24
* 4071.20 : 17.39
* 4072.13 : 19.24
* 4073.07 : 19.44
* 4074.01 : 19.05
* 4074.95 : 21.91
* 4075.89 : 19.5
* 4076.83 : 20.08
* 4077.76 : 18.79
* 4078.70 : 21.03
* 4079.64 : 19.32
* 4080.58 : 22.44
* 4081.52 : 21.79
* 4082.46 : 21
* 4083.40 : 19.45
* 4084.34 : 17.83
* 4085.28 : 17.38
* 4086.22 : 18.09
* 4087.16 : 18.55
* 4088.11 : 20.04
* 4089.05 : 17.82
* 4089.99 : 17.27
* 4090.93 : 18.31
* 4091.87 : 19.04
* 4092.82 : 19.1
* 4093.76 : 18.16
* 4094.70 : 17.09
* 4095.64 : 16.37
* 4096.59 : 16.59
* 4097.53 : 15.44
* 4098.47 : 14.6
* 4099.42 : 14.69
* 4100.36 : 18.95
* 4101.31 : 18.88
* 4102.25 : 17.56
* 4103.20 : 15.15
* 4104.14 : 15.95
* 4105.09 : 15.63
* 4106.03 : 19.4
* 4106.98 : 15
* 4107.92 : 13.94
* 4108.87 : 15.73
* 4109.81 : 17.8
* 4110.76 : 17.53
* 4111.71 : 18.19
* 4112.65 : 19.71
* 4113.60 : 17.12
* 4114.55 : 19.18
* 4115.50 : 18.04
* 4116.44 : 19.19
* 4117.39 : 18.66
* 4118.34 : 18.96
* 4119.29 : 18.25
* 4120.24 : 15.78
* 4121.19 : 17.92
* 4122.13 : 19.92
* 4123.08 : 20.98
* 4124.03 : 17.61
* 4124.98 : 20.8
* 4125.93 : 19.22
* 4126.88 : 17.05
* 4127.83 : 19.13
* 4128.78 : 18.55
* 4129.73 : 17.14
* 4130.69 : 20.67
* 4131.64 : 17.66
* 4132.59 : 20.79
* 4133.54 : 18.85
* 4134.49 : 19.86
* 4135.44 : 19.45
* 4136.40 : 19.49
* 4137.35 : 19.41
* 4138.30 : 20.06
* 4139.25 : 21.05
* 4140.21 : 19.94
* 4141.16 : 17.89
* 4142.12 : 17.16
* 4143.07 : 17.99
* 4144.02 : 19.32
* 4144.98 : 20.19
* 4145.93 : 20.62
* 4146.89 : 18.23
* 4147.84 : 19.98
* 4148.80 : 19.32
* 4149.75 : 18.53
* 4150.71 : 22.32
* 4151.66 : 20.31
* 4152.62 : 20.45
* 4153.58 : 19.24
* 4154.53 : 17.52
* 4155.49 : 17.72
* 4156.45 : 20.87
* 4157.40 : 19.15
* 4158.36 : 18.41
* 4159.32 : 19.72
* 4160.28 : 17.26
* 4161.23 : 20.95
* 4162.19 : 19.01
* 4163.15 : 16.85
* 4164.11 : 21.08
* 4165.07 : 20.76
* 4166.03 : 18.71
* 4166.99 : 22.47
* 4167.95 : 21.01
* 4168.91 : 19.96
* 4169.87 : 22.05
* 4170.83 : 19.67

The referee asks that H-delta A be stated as 4.2 angstroms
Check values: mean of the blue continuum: 20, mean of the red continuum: 19.3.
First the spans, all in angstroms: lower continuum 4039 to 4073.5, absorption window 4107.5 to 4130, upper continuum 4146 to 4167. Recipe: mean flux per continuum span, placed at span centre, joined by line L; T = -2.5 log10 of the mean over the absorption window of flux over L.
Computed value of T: 0.08 mag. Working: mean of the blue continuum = 20.1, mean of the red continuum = 19.4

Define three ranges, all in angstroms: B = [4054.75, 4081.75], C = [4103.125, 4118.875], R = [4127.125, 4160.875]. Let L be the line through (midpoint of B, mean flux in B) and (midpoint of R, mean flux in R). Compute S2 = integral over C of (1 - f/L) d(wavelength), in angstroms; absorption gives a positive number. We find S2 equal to 1.8 angstroms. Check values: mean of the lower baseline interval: 20.1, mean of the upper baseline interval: 19.3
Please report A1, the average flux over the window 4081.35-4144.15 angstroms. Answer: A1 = 18.2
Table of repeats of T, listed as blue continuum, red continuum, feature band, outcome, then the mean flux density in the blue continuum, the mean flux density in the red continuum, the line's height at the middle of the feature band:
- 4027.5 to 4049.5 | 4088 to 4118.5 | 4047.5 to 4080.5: -0.04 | 20.2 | 17.4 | 19.1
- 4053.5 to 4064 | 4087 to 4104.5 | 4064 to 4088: -0.06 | 20.1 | 17.3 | 18.8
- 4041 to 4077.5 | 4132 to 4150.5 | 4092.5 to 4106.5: 0.17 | 20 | 19.4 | 19.7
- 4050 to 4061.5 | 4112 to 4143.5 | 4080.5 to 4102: 0.07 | 19.7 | 18.9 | 19.3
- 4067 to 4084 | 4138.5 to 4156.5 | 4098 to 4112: 0.19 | 20.1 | 19.4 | 19.8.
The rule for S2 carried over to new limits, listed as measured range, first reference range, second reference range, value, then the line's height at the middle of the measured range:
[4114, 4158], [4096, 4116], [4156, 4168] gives -1.8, 18.4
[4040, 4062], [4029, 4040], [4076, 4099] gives -0.9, 19.4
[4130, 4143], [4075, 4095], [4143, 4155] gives 0.1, 19.5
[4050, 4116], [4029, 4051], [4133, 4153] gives 4.2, 20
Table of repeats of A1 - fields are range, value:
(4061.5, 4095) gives 19.5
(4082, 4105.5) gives 17.6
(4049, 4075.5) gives 19.8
